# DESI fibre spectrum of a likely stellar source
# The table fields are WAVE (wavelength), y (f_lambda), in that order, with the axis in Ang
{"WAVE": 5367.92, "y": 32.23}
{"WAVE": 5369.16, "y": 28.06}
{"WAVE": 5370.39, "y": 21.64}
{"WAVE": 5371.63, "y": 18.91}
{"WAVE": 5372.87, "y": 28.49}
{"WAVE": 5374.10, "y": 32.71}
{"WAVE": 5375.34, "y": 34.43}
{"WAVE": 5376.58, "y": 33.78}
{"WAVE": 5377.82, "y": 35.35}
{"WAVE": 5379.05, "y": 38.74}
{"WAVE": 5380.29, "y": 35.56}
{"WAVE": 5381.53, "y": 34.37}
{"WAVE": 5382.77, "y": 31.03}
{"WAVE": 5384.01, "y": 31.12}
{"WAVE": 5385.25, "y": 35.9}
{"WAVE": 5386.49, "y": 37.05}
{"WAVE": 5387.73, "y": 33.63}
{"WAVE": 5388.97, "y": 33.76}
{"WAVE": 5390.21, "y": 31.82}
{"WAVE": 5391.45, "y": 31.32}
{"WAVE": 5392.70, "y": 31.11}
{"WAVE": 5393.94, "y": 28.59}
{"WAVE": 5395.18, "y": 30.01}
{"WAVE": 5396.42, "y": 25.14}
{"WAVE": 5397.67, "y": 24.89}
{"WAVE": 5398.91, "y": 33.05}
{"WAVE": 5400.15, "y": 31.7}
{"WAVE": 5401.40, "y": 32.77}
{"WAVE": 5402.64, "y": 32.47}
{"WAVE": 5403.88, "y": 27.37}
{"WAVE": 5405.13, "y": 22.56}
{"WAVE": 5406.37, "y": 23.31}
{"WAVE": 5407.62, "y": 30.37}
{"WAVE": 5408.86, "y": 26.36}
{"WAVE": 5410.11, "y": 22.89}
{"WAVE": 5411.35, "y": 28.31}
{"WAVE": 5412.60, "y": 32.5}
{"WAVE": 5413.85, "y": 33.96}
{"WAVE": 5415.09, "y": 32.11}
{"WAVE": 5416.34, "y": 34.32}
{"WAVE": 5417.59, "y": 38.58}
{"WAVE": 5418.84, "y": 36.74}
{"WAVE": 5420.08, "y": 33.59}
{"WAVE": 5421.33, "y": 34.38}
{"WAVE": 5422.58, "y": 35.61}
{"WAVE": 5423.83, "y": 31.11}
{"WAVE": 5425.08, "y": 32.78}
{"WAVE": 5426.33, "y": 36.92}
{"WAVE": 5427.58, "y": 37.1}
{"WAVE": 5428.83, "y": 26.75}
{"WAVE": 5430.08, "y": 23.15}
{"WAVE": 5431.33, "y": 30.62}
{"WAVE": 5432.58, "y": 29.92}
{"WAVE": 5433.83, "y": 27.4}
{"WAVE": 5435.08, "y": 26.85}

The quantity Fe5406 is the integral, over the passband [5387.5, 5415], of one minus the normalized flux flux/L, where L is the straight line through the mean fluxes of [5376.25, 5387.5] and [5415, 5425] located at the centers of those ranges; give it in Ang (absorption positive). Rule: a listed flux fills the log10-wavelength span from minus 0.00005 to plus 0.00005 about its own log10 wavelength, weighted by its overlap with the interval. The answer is 4.15 Ang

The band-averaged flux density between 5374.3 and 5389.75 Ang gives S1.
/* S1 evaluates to 34.5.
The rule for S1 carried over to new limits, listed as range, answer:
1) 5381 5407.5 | 30.6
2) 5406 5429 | 32.2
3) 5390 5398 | 29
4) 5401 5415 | 28.5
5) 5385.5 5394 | 32.9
